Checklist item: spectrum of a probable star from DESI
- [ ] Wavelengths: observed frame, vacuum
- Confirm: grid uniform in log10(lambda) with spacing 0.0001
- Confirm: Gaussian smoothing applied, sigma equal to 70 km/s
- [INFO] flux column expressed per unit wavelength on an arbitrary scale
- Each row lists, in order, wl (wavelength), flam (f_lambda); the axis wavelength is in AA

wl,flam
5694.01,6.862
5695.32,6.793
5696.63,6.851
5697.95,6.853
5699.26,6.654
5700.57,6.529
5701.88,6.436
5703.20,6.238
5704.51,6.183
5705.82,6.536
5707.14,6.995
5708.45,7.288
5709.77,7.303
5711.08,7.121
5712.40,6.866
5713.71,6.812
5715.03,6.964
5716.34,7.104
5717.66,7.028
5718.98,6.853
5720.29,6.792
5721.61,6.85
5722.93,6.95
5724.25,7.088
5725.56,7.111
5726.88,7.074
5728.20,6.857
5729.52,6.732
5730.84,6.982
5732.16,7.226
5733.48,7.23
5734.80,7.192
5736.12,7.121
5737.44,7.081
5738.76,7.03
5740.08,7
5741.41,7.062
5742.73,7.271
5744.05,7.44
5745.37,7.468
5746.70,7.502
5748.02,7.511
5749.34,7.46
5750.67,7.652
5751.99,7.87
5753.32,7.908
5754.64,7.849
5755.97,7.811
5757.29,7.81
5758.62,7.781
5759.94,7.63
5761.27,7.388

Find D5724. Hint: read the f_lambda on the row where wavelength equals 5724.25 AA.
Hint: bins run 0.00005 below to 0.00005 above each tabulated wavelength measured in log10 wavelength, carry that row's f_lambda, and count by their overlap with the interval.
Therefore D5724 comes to 7.088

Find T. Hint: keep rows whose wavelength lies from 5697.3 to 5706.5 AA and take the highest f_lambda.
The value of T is 6.853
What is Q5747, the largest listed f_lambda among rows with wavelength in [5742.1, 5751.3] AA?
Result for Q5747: 7.652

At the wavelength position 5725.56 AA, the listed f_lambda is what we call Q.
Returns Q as 7.111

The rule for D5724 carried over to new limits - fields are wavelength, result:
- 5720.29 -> 6.792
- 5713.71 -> 6.812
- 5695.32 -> 6.793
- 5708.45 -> 7.288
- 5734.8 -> 7.192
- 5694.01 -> 6.862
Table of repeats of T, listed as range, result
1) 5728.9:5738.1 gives 7.23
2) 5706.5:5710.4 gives 7.303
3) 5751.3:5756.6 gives 7.908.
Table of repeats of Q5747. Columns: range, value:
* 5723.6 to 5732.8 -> 7.226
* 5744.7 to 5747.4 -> 7.502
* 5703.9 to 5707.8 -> 6.995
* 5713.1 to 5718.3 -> 7.104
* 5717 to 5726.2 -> 7.111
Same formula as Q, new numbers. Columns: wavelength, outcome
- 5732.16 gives 7.226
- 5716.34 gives 7.104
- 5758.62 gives 7.781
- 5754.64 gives 7.849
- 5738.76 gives 7.03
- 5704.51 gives 6.183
